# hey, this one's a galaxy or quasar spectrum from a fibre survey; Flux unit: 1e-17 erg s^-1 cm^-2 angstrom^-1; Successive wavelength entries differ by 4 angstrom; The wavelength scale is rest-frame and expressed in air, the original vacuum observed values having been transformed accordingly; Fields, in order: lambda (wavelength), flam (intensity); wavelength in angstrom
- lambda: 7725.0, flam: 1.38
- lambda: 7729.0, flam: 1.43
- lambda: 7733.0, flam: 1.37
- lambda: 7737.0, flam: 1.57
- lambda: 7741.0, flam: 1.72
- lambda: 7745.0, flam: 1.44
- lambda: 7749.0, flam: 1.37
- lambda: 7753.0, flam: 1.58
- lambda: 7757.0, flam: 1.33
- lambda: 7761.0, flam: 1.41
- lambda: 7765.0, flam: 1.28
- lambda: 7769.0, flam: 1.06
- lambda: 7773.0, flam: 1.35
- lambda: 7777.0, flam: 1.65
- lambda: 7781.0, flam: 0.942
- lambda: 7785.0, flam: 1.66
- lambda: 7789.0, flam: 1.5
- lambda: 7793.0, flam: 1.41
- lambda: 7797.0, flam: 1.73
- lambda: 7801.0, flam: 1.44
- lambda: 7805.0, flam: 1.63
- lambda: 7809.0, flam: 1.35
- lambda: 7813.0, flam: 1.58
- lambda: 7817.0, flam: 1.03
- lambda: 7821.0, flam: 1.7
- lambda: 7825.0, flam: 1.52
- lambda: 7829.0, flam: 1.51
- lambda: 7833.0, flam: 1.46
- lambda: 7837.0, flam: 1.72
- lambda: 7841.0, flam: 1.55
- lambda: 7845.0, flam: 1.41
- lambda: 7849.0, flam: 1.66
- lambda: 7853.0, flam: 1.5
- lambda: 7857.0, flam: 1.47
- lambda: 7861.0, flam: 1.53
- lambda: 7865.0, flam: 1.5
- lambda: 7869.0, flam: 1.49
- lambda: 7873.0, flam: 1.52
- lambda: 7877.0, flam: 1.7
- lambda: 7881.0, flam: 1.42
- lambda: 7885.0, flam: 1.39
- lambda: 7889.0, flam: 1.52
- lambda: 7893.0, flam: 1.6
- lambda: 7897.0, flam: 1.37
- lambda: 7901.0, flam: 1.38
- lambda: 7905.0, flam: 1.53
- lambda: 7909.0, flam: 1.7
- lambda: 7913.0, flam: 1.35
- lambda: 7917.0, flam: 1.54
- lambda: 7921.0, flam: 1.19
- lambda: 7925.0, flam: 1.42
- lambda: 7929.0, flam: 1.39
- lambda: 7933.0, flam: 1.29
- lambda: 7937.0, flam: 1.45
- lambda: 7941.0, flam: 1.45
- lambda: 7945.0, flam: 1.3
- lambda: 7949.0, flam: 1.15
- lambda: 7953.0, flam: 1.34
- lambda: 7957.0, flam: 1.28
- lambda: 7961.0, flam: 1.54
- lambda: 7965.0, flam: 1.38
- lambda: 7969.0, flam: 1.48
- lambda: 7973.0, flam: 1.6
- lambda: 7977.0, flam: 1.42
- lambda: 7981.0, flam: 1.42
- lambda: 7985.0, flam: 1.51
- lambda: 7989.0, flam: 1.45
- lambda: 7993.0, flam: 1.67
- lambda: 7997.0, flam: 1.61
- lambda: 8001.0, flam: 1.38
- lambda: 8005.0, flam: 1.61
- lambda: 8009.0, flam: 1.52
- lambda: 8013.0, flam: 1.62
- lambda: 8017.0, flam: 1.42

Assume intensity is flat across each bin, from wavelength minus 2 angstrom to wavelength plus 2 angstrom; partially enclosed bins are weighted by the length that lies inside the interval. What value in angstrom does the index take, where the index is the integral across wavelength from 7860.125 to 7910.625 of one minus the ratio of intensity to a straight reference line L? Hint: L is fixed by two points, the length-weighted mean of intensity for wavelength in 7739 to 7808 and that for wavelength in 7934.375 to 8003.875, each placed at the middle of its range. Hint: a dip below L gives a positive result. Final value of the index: -2.5 angstrom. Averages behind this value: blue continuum 1.44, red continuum 1.44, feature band 1.51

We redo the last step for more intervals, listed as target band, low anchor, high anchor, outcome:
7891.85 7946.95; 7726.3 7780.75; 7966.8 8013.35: 2.4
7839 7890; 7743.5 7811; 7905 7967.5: -4.0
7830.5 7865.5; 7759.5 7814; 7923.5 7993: -2.8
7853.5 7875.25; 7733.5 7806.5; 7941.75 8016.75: -0.8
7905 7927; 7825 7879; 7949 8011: 0.8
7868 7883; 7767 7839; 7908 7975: -1.1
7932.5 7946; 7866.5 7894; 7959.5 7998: 1.1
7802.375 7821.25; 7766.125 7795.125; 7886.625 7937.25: -0.7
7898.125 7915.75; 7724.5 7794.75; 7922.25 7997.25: -0.8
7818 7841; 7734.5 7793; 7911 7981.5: -2.4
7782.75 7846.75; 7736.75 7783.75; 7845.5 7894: -2.5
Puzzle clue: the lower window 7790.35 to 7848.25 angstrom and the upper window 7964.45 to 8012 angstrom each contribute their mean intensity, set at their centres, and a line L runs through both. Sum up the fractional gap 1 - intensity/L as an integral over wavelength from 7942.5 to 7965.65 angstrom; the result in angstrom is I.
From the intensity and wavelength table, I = 2.7 angstrom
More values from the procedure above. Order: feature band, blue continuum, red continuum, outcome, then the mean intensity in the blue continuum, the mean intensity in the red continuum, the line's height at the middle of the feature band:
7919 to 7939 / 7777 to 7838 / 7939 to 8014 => 1.58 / 1.48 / 1.46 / 1.46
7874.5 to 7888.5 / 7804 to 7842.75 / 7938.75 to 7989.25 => -0.41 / 1.5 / 1.41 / 1.46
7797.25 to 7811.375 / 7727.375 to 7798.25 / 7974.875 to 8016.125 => -0.61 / 1.43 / 1.52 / 1.45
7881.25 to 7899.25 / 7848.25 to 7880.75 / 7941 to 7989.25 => 0.46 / 1.54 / 1.41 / 1.5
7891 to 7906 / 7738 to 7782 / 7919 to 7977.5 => -0.92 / 1.39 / 1.38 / 1.38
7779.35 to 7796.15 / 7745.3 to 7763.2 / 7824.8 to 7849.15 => 0.69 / 1.42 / 1.54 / 1.47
